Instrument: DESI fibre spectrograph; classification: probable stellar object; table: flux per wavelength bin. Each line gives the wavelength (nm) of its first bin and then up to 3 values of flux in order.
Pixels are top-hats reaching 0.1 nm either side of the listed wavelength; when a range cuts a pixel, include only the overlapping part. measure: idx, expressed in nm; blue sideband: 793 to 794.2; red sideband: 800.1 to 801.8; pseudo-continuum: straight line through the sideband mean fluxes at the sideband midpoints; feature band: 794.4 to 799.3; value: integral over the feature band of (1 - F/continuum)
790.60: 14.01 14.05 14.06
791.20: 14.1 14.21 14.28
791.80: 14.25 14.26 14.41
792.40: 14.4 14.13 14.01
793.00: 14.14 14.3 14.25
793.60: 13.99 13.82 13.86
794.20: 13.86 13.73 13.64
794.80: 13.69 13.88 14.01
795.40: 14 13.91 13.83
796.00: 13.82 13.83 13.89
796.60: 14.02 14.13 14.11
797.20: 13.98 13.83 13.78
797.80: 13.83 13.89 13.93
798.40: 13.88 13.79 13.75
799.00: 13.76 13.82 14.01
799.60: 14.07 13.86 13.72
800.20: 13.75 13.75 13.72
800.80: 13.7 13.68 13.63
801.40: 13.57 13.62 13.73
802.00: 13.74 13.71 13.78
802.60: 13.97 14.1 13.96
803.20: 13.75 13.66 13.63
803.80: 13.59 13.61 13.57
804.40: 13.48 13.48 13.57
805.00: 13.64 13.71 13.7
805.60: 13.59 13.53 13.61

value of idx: 0.002 nm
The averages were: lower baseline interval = 14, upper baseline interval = 13.7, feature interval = 13.9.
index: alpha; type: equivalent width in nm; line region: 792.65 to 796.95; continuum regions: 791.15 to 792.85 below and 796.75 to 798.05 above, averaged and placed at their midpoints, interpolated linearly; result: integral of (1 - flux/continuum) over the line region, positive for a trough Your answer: 0.043 nm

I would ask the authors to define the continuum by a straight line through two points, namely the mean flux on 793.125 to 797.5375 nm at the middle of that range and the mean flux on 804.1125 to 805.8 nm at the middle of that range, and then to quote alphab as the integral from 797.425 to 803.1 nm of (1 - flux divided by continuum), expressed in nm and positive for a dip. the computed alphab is -0.02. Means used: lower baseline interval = 13.9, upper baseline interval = 13.6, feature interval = 13.8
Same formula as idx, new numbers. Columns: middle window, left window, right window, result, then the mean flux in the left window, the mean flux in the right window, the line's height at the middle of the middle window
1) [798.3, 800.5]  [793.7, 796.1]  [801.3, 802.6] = -0.01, 13.8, 13.7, 13.8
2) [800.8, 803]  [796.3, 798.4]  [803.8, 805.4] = -0.01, 13.9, 13.6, 13.7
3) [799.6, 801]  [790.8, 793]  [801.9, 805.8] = 0.01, 14.2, 13.7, 13.8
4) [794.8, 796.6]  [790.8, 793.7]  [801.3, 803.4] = 0.02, 14.2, 13.8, 14.1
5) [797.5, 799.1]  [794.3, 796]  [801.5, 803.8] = 0.00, 13.8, 13.8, 13.8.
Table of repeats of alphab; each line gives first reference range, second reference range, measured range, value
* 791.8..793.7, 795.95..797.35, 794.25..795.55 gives 0.023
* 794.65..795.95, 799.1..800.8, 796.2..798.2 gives -0.011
